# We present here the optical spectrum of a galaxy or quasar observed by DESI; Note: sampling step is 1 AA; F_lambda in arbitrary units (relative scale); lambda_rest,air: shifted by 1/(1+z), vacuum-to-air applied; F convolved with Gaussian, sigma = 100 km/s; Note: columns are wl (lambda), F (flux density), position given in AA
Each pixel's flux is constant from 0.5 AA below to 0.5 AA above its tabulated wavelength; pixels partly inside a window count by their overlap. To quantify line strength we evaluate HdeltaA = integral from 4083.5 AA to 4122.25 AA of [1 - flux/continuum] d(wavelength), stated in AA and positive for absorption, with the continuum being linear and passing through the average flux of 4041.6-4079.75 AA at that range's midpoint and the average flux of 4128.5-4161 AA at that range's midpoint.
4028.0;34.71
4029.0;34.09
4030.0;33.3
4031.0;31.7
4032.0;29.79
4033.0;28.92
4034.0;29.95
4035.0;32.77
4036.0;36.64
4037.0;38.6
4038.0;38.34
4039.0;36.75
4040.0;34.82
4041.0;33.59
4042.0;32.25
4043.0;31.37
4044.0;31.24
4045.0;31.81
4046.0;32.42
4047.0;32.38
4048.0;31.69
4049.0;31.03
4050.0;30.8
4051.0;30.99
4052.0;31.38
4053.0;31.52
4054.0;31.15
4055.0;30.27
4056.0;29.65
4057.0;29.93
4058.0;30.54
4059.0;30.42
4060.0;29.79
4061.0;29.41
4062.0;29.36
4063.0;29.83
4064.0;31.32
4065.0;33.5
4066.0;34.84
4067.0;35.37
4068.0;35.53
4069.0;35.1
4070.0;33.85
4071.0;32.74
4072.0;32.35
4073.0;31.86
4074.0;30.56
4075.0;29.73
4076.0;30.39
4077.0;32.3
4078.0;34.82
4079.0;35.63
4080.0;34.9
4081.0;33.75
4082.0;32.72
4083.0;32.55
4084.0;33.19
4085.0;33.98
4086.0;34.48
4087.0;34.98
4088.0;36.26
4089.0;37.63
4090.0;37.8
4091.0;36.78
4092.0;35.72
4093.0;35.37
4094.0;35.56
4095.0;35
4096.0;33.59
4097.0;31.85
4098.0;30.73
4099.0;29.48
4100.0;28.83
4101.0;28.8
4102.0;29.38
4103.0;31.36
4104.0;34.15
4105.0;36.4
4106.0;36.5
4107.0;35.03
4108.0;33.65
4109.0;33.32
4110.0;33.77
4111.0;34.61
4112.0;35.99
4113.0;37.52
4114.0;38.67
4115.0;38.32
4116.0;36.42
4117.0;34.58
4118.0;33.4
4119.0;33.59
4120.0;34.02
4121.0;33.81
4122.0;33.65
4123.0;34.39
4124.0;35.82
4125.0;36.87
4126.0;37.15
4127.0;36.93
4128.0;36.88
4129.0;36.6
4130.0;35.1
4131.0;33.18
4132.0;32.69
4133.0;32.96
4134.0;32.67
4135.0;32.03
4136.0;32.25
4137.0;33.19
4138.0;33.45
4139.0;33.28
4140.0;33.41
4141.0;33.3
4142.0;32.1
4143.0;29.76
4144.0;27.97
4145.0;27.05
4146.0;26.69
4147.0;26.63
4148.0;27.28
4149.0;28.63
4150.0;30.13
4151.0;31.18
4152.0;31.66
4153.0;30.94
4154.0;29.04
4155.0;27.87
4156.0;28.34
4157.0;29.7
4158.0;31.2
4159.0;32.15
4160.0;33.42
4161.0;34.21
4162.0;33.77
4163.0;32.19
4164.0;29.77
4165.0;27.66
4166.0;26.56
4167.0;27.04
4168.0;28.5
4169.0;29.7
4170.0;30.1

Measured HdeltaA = -3.5 AA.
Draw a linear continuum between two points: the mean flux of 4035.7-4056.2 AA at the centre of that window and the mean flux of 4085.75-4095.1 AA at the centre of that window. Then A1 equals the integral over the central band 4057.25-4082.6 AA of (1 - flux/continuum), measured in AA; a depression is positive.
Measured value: 1.6 AA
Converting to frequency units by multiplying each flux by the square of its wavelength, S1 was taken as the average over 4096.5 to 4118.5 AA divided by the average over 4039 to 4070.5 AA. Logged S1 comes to 1.1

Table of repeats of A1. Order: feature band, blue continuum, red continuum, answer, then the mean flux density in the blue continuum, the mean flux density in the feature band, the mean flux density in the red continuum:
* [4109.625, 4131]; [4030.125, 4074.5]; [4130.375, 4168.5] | -3.1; 32.2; 35.6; 30.6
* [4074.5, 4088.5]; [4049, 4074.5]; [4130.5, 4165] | -0.9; 31.7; 33.5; 31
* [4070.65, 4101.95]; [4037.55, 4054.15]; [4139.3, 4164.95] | -1.6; 32.6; 33.3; 30.3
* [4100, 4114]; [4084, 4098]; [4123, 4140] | 0.4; 35.1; 33.9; 34.4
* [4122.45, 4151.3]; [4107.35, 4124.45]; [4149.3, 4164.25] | 0.5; 35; 32.4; 31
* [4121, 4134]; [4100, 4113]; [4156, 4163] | -0.8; 33.5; 35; 32.1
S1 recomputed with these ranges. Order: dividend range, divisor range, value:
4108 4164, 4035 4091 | 1.03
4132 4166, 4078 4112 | 0.93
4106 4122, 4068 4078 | 1.11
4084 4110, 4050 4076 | 1.09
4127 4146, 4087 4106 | 0.99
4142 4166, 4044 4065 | 1.02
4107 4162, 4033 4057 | 1.06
